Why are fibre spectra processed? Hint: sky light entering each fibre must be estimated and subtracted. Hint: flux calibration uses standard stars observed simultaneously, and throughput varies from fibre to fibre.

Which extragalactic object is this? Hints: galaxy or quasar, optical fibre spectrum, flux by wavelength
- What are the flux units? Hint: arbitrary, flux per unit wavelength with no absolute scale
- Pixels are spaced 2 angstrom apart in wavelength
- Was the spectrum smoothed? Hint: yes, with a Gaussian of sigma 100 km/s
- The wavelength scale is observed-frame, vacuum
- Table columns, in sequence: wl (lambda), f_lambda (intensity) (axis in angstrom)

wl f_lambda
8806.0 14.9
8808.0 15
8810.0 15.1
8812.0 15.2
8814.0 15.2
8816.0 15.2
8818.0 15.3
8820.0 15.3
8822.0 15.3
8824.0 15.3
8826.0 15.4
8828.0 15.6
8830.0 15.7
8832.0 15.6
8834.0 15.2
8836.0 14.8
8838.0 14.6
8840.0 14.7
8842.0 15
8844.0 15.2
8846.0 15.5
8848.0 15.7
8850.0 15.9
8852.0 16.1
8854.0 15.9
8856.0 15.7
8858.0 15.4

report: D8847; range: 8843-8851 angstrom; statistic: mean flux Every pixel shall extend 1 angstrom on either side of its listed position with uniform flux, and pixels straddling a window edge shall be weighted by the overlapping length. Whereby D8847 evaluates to 15.6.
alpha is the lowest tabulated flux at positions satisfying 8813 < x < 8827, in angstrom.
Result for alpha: 15.2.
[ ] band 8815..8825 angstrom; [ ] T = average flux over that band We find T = 15.3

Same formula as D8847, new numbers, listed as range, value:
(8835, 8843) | 14.8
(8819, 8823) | 15.3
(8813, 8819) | 15.2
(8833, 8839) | 14.9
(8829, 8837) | 15.3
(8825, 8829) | 15.5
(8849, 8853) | 16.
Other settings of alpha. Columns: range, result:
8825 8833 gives 15.4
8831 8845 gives 14.6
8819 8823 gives 15.3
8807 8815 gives 15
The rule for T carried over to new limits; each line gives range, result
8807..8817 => 15.1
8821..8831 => 15.5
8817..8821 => 15.3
